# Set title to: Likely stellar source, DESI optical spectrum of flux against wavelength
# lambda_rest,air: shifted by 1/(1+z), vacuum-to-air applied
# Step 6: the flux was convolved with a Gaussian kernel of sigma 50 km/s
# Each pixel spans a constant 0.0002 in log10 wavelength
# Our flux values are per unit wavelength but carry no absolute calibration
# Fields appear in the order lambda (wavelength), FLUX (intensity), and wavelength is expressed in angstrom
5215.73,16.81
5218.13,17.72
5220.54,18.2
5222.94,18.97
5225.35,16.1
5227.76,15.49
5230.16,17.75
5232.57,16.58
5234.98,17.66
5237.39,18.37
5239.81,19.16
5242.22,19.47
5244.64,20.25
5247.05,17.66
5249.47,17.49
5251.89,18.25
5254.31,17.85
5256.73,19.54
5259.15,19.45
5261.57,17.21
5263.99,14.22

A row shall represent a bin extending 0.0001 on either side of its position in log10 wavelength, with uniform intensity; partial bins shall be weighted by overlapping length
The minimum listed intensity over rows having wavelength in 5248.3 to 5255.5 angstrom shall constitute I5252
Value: 17.49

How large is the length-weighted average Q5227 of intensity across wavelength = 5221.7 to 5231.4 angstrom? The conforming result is 17.1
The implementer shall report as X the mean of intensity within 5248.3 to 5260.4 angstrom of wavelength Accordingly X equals 18.5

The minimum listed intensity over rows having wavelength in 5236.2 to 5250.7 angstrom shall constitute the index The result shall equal 17.49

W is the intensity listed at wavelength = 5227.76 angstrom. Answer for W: 15.49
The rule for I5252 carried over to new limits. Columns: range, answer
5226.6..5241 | 15.49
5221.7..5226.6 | 16.1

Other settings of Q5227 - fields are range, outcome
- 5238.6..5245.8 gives 19.6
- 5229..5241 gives 17.9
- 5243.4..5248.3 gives 18.9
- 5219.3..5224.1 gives 18.6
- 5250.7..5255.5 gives 18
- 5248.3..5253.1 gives 17.9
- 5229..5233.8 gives 17.2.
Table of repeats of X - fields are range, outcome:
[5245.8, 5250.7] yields 17.6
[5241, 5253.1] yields 18.6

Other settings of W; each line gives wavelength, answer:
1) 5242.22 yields 19.47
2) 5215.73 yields 16.81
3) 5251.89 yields 18.25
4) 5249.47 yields 17.49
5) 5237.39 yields 18.37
